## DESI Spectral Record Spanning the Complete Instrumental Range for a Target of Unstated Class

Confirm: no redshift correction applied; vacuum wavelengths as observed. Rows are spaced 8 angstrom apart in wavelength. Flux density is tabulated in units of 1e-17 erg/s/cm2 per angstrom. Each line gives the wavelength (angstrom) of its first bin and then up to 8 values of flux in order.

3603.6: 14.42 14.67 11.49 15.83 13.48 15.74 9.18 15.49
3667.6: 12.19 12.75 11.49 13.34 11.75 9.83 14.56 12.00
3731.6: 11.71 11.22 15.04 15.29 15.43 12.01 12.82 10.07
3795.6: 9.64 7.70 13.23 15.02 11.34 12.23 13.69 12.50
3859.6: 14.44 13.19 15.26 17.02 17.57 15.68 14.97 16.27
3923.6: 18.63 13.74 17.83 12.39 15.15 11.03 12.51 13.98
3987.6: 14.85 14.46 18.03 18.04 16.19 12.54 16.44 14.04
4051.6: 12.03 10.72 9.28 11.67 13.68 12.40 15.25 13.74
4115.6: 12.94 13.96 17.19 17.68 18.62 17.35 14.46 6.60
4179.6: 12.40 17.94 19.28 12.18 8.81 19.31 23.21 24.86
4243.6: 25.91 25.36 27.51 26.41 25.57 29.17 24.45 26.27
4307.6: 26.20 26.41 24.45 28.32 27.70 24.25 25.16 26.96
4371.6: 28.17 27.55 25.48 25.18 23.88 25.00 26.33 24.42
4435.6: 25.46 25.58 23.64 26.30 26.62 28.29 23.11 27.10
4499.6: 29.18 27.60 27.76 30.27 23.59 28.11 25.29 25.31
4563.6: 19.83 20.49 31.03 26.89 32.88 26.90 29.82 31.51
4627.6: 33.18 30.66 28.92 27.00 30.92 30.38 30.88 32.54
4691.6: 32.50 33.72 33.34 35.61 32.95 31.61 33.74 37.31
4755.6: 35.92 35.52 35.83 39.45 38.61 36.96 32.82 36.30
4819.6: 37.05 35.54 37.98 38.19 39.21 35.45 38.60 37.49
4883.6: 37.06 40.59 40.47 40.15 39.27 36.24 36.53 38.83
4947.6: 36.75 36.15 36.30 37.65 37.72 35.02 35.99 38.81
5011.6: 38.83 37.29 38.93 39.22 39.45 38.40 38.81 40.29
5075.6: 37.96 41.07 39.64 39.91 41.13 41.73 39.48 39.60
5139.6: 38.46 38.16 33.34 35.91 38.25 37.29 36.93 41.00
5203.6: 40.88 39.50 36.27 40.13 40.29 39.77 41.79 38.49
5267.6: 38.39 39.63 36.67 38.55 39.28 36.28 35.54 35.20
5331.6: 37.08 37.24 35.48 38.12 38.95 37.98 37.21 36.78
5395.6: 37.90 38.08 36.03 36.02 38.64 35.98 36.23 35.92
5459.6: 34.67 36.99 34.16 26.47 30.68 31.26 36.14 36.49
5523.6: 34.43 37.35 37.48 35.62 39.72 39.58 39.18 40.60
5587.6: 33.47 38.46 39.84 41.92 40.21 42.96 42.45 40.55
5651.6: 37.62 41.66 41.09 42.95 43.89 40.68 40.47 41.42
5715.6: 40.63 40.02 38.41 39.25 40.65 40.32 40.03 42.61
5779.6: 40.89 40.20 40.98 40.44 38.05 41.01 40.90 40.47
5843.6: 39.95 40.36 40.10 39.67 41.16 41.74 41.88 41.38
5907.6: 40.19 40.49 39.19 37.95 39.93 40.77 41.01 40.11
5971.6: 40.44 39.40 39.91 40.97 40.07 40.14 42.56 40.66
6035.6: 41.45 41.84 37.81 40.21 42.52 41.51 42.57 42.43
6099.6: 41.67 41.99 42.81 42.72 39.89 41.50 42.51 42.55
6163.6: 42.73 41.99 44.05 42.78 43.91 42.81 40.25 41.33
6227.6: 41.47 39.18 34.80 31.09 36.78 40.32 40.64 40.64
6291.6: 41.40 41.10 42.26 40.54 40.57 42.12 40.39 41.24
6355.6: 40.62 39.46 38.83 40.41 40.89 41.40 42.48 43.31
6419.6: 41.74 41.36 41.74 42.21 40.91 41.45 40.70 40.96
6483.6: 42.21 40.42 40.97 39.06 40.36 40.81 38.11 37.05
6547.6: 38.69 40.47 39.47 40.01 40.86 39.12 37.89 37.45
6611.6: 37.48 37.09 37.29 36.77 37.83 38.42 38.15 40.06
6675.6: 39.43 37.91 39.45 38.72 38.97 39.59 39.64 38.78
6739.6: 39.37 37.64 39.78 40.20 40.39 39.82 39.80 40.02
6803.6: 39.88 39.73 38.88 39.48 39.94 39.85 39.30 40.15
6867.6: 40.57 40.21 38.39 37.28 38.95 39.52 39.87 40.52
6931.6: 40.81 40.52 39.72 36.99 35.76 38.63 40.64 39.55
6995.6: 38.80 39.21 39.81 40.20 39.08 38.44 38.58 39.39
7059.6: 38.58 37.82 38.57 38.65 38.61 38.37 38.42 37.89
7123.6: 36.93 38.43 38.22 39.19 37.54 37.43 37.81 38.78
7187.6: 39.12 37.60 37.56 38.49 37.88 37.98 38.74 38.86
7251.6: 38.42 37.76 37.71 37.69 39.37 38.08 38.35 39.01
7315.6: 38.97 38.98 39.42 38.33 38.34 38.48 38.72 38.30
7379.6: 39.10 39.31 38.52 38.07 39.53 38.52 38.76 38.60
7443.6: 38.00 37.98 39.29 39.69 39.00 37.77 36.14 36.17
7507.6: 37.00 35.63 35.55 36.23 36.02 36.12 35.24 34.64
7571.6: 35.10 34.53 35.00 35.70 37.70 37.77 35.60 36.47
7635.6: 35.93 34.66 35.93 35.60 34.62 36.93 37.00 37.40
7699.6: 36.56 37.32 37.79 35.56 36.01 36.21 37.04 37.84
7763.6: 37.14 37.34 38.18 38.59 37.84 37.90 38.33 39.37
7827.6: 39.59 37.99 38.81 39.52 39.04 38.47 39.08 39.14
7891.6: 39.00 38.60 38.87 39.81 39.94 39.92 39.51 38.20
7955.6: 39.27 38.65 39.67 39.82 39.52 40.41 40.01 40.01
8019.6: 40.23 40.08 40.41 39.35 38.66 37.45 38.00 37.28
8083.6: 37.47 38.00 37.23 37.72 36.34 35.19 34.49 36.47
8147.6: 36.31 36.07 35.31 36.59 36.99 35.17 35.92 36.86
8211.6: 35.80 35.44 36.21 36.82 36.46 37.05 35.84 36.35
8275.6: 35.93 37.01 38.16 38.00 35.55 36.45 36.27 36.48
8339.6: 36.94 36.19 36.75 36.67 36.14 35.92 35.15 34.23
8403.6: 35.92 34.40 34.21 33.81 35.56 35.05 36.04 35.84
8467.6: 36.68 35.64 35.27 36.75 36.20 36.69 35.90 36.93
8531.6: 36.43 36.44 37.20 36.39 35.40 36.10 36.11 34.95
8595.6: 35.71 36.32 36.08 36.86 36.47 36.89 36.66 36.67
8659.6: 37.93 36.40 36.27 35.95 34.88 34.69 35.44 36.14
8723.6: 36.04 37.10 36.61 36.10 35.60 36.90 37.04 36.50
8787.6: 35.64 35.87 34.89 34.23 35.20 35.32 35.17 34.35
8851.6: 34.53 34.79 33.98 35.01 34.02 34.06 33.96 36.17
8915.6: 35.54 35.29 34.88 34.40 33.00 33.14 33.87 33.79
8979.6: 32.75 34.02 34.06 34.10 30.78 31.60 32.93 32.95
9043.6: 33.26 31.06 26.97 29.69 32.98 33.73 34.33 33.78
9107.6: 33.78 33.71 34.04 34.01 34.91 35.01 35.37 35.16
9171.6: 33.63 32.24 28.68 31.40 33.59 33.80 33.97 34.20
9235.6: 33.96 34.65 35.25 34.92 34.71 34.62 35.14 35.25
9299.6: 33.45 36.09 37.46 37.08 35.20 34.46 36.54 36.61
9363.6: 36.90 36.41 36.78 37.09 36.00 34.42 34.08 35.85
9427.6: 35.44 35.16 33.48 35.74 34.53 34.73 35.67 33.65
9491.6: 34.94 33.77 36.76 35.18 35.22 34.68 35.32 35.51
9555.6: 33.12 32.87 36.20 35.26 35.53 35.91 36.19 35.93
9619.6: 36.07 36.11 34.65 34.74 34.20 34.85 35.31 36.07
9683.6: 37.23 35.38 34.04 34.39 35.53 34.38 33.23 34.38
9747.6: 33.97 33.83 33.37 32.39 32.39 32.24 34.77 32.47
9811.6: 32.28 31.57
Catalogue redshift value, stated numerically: 0.060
